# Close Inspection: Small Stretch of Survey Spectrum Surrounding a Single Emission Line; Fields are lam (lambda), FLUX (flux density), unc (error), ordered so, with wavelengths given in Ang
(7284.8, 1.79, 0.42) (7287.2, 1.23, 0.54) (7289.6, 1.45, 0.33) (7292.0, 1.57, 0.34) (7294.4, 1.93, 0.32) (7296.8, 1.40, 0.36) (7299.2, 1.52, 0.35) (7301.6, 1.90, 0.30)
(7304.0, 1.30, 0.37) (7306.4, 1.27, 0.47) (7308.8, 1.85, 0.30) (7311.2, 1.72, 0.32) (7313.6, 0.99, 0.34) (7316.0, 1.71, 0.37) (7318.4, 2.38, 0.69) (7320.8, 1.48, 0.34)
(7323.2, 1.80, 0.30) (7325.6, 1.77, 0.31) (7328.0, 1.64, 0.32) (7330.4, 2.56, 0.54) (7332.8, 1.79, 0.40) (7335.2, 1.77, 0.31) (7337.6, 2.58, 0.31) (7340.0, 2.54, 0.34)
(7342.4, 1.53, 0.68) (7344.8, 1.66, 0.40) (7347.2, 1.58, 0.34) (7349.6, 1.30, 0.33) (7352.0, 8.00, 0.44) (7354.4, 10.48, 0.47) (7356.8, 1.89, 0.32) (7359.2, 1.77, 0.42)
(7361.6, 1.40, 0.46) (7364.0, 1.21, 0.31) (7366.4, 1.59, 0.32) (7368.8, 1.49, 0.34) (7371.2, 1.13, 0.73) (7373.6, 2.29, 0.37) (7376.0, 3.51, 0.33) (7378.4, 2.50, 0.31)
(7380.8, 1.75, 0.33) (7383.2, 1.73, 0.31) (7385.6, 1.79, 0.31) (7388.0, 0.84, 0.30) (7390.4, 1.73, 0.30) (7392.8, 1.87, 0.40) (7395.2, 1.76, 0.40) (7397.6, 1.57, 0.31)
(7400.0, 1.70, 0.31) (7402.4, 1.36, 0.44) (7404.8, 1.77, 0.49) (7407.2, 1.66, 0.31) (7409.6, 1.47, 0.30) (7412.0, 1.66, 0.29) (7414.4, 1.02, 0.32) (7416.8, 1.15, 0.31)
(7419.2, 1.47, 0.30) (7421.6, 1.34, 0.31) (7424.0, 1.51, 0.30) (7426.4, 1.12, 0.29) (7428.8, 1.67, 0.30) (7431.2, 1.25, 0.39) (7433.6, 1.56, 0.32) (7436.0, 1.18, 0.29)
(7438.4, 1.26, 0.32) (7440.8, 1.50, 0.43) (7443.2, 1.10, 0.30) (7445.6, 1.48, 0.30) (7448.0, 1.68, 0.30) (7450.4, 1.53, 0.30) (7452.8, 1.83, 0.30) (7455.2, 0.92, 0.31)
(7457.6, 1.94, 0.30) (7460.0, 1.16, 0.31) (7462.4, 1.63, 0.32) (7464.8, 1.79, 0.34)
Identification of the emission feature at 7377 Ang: [N II] 6583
